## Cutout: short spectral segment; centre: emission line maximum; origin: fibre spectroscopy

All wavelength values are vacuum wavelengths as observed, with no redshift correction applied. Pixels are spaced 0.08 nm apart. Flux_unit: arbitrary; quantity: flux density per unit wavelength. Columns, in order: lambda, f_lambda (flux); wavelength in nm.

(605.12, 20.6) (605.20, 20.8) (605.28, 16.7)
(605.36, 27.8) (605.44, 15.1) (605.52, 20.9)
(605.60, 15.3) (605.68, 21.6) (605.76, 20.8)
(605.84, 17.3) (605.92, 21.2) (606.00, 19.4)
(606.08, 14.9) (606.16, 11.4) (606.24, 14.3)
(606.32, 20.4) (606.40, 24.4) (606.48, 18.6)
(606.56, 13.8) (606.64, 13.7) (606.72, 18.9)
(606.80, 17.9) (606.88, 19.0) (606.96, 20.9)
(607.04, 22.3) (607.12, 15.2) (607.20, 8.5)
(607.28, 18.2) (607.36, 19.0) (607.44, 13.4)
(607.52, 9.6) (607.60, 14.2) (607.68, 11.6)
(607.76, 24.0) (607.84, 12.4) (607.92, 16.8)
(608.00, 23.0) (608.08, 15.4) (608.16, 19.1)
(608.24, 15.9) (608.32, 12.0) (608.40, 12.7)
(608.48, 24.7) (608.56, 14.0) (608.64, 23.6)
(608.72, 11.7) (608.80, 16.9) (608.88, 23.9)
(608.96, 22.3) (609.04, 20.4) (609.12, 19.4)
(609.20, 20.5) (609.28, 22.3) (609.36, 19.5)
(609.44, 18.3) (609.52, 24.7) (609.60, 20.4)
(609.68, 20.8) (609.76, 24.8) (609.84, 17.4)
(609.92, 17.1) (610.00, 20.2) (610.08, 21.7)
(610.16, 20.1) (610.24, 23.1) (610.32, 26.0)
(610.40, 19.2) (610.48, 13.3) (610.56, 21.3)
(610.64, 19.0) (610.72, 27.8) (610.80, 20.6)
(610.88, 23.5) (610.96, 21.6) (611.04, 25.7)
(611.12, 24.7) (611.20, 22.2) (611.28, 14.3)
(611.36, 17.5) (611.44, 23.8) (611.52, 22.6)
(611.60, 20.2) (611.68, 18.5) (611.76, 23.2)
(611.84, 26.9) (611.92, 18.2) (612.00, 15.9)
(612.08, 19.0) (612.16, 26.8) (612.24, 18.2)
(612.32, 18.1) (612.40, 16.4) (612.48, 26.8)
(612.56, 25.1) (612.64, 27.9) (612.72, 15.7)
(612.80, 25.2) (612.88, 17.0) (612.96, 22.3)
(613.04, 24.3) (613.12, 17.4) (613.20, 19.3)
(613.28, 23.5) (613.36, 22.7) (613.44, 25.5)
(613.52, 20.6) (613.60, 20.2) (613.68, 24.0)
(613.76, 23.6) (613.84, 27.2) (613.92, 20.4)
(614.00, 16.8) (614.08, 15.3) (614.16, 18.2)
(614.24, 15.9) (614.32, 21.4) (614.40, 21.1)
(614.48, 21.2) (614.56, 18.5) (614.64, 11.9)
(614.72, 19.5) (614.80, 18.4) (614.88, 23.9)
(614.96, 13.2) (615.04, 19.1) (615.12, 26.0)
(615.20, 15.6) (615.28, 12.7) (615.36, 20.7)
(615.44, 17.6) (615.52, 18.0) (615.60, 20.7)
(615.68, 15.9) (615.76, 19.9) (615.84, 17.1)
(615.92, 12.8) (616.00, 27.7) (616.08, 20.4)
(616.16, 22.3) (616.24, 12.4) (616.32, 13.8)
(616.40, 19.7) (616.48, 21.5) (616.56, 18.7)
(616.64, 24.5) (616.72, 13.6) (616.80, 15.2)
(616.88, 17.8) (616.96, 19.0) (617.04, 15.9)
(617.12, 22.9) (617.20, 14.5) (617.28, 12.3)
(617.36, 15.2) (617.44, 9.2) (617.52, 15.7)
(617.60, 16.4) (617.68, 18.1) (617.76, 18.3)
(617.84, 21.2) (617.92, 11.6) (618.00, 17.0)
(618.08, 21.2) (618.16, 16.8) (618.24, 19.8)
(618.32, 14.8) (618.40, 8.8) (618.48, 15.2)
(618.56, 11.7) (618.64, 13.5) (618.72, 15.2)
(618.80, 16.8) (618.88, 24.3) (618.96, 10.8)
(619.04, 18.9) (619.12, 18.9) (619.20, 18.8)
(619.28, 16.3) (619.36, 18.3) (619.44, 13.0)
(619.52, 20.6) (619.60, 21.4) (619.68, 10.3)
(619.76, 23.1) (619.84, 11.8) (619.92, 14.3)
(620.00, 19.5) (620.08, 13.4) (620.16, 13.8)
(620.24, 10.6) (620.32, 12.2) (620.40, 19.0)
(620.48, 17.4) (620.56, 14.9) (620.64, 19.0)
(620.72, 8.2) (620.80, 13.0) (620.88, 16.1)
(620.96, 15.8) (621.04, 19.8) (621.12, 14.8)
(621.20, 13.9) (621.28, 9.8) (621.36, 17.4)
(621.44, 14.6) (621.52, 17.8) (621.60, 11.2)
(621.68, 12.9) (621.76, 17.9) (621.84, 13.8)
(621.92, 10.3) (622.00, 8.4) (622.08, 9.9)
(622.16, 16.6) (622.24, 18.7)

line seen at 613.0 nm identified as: Mg II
